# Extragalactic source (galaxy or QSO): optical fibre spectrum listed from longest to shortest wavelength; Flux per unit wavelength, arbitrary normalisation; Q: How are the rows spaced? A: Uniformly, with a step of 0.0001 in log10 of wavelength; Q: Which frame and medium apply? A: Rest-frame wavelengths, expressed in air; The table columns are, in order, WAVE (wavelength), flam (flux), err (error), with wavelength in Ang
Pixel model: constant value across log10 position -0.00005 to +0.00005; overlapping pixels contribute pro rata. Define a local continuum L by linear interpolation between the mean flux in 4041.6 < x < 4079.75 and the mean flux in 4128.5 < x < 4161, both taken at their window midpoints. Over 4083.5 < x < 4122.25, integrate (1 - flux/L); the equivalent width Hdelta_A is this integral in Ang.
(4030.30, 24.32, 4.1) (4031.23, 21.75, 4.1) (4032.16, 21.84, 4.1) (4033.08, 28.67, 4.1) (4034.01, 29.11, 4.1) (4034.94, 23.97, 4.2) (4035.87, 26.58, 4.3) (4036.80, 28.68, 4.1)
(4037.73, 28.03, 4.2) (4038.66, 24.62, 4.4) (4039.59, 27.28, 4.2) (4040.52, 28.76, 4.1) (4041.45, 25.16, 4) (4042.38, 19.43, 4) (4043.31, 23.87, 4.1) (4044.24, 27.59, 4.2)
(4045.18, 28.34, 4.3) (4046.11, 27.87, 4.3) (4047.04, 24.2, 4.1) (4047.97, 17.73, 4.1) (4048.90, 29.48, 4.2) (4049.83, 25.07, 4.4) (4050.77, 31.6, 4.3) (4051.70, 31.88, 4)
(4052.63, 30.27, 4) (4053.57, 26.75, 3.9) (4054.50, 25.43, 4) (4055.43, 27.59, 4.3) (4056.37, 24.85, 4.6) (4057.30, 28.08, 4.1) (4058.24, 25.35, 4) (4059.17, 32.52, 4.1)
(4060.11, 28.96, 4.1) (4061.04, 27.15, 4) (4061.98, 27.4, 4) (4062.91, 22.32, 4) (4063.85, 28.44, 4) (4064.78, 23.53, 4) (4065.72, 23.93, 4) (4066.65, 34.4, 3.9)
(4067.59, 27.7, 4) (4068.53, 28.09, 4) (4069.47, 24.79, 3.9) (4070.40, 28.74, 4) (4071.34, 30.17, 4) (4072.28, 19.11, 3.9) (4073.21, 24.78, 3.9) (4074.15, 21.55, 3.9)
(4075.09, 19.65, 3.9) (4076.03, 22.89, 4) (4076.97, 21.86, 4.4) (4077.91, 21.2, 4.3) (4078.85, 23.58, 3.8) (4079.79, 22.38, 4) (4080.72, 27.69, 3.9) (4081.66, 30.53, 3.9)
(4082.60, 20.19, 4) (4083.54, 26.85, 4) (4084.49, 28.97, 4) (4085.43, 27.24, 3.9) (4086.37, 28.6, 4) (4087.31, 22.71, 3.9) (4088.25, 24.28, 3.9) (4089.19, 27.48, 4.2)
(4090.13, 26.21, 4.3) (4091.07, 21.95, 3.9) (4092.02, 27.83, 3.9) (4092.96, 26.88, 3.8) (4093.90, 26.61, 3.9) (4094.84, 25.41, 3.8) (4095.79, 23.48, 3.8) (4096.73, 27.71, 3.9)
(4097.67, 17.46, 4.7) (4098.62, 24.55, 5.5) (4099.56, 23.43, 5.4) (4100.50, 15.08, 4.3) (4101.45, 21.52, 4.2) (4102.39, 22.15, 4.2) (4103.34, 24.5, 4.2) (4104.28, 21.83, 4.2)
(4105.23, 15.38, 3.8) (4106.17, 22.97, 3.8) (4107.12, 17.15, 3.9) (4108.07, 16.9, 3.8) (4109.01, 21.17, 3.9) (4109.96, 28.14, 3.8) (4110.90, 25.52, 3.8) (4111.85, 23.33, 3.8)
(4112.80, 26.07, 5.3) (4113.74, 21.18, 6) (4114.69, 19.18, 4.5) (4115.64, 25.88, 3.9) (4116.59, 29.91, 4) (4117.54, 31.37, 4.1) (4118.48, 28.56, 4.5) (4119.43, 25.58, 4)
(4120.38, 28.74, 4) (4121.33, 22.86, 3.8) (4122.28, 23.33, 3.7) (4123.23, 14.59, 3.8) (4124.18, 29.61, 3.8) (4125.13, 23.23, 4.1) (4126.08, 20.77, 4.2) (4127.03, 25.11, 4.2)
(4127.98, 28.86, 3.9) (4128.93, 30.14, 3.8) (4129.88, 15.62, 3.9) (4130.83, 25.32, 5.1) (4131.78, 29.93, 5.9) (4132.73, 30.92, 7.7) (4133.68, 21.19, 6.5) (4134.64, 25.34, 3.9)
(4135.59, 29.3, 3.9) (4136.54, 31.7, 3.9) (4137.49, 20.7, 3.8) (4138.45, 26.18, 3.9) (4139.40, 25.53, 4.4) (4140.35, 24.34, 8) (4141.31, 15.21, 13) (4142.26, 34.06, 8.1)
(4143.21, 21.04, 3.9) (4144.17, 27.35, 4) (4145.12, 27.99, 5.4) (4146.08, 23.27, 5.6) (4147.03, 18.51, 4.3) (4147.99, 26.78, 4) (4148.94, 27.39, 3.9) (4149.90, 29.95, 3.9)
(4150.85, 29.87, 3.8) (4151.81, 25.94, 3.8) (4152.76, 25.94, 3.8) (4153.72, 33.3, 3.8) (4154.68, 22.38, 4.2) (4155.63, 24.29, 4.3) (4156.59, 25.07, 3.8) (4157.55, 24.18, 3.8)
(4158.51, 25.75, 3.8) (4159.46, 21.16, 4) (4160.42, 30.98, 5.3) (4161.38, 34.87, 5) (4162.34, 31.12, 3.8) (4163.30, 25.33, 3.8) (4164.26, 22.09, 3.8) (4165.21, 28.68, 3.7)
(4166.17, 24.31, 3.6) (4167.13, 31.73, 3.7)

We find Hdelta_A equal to 2.5 Ang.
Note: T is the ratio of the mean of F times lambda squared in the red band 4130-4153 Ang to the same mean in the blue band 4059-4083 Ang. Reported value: 1.1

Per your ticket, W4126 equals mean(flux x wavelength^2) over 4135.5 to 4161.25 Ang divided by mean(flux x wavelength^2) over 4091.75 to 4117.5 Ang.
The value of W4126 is 1.15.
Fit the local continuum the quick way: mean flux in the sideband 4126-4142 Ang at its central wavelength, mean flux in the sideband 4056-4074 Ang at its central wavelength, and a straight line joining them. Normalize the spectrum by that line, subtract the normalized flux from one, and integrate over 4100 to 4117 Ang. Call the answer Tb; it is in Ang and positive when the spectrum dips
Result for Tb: 2.47 Ang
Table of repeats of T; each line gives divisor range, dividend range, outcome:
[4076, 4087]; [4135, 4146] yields 1.05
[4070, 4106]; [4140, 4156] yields 1.11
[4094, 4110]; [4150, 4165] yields 1.28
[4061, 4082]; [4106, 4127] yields 0.97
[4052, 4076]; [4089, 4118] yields 0.90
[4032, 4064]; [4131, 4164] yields 1.03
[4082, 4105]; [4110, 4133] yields 1.06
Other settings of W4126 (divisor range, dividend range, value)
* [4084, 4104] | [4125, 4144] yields 1.06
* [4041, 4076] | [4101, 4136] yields 0.95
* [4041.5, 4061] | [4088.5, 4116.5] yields 0.88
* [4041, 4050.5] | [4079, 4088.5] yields 1.06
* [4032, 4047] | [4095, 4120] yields 0.91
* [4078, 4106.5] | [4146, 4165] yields 1.13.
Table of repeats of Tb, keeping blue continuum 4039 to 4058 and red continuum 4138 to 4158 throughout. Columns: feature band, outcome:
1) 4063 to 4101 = 1.9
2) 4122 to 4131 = 0.8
